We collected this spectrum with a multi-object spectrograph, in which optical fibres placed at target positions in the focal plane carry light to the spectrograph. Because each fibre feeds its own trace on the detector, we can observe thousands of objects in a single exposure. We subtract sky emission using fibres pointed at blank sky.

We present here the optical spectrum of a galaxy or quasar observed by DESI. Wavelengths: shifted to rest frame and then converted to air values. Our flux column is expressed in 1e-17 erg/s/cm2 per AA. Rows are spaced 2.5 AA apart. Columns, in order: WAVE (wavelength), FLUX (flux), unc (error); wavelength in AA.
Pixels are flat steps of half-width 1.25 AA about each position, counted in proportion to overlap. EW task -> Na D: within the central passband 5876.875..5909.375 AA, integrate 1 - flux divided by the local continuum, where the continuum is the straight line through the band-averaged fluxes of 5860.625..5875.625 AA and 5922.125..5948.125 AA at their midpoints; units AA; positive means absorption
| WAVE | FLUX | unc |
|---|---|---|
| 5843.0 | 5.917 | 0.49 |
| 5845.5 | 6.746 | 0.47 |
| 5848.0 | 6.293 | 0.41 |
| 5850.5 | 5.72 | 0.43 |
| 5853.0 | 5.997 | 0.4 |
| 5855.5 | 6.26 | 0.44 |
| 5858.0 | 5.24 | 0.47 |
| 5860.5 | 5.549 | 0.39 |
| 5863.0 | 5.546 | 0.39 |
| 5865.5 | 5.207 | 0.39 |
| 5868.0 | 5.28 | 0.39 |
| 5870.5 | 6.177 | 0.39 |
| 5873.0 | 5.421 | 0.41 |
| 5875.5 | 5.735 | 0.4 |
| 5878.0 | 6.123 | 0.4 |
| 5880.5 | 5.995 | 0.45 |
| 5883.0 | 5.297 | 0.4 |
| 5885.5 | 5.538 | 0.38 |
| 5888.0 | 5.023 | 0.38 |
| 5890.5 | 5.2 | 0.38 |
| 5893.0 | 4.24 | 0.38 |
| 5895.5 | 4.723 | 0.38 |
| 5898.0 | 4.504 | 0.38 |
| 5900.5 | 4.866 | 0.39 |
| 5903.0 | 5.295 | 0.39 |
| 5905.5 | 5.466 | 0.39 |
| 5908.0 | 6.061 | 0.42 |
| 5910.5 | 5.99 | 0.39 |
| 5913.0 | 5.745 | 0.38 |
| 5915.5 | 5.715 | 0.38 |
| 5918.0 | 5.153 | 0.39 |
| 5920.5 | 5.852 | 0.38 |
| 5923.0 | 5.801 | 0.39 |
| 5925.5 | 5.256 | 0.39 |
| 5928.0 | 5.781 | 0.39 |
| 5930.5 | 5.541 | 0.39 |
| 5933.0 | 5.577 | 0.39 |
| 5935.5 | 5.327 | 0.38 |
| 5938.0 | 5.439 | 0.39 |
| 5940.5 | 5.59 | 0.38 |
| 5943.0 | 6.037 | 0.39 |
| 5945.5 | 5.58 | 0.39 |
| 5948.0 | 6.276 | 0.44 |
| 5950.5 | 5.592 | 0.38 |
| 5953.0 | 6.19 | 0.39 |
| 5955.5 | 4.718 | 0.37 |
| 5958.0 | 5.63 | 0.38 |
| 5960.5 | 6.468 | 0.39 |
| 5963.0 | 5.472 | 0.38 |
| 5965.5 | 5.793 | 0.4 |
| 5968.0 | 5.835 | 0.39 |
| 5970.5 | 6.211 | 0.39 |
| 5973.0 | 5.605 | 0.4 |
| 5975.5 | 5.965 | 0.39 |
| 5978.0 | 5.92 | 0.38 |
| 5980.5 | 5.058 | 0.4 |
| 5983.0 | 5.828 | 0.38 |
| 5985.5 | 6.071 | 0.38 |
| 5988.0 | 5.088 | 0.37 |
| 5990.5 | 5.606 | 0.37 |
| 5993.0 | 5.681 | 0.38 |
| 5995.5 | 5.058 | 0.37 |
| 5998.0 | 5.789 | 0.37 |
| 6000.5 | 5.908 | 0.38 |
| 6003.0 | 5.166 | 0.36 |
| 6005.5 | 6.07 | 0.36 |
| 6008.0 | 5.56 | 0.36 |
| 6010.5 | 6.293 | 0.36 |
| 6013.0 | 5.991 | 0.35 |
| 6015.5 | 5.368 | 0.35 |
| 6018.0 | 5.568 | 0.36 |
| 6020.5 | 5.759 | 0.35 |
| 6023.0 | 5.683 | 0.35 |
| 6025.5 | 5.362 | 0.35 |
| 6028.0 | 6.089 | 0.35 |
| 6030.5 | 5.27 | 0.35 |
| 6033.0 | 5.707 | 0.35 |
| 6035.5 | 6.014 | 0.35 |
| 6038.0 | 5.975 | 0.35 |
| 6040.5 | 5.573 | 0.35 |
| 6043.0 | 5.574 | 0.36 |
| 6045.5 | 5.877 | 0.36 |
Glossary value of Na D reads 1.9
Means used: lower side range 5.55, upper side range 5.63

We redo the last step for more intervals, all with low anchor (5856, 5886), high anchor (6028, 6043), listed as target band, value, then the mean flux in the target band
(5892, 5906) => 2.0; 4.83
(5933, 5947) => 0.1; 5.61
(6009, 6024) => -0.2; 5.77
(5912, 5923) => 0.0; 5.63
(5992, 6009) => 0.3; 5.6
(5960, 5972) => -0.5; 5.92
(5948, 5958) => 0.1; 5.61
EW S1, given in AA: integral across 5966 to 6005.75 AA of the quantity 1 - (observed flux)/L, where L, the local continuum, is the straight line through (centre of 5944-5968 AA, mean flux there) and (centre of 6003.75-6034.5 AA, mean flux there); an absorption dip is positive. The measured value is 0.5 AA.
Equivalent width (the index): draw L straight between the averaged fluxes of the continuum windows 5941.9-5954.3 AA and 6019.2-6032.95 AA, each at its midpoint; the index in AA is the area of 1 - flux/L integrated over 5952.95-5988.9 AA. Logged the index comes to 0.8 AA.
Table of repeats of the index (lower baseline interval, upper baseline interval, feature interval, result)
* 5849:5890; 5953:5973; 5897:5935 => 1.21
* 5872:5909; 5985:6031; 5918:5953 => -1.52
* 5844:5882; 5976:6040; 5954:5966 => 0.22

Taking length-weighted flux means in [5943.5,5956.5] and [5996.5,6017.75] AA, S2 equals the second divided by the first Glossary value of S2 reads 1.01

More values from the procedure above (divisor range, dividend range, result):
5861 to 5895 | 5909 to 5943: 1.03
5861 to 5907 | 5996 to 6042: 1.07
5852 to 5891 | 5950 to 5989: 1.02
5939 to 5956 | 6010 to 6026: 0.99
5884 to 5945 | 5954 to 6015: 1.05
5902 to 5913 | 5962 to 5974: 1.01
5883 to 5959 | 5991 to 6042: 1.04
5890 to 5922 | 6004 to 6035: 1.08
